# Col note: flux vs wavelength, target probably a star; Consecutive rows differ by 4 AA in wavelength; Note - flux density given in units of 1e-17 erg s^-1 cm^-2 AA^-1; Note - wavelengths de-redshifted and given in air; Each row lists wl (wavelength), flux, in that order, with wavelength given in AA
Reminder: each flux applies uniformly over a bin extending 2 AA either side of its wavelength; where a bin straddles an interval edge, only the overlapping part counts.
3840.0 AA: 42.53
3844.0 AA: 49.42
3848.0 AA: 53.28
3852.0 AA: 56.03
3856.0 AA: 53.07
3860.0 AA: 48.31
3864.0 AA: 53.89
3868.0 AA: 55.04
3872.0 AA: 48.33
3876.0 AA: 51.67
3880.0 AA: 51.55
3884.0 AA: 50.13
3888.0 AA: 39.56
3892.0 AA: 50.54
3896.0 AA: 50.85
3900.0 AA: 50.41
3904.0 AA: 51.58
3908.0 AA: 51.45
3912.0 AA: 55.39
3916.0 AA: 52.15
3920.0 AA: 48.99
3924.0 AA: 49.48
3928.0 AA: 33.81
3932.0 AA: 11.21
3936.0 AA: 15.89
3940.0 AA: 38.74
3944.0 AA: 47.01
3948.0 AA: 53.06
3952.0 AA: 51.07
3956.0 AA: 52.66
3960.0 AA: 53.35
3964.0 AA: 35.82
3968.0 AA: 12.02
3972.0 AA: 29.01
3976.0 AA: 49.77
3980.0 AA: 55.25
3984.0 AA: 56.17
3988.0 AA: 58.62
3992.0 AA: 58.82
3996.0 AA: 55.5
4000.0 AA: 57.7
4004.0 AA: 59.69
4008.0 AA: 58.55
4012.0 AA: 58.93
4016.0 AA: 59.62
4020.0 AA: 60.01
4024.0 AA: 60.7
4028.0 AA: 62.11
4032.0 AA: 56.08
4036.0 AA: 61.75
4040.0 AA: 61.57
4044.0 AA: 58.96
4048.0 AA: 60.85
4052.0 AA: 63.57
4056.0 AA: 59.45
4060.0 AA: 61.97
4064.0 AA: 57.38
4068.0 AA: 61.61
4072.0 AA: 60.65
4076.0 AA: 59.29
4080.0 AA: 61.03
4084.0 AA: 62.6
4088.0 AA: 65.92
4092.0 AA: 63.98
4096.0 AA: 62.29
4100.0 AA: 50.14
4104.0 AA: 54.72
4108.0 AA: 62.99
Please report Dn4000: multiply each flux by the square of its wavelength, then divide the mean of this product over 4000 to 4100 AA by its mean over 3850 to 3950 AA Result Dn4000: 1.40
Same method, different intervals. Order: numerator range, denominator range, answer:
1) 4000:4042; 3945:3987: 1.36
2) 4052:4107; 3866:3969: 1.45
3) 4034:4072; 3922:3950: 1.81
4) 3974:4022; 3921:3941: 1.96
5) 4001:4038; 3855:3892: 1.28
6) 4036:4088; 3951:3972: 1.63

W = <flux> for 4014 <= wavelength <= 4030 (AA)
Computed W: 60.6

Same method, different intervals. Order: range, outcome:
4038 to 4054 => 61.2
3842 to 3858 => 53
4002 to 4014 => 59.1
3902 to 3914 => 52.8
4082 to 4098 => 63.7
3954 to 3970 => 38.5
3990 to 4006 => 57.9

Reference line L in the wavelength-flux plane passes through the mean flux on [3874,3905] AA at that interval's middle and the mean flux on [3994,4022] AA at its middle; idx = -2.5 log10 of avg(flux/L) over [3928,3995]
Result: 0.29 mag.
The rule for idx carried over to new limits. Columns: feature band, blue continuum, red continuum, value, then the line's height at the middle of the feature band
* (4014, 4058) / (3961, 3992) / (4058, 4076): -0.111 mag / 54.6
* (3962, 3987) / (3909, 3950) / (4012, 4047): 0.228 mag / 49.5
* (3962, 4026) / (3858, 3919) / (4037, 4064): 0.116 mag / 57.3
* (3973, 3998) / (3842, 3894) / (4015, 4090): 0.050 mag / 57.2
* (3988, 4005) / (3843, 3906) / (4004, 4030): 0.014 mag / 58.7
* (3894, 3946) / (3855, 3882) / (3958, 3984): 0.084 mag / 46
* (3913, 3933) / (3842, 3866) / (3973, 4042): 0.305 mag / 54.8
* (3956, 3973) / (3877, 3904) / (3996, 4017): 0.487 mag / 55.1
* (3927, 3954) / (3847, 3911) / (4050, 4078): 0.450 mag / 54.2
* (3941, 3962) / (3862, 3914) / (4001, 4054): 0.087 mag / 55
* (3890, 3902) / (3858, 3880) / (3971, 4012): 0.033 mag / 52.2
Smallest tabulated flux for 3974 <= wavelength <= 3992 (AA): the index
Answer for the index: 49.77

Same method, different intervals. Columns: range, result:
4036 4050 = 58.96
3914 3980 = 11.21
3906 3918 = 51.45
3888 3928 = 33.81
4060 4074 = 57.38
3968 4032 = 12.02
